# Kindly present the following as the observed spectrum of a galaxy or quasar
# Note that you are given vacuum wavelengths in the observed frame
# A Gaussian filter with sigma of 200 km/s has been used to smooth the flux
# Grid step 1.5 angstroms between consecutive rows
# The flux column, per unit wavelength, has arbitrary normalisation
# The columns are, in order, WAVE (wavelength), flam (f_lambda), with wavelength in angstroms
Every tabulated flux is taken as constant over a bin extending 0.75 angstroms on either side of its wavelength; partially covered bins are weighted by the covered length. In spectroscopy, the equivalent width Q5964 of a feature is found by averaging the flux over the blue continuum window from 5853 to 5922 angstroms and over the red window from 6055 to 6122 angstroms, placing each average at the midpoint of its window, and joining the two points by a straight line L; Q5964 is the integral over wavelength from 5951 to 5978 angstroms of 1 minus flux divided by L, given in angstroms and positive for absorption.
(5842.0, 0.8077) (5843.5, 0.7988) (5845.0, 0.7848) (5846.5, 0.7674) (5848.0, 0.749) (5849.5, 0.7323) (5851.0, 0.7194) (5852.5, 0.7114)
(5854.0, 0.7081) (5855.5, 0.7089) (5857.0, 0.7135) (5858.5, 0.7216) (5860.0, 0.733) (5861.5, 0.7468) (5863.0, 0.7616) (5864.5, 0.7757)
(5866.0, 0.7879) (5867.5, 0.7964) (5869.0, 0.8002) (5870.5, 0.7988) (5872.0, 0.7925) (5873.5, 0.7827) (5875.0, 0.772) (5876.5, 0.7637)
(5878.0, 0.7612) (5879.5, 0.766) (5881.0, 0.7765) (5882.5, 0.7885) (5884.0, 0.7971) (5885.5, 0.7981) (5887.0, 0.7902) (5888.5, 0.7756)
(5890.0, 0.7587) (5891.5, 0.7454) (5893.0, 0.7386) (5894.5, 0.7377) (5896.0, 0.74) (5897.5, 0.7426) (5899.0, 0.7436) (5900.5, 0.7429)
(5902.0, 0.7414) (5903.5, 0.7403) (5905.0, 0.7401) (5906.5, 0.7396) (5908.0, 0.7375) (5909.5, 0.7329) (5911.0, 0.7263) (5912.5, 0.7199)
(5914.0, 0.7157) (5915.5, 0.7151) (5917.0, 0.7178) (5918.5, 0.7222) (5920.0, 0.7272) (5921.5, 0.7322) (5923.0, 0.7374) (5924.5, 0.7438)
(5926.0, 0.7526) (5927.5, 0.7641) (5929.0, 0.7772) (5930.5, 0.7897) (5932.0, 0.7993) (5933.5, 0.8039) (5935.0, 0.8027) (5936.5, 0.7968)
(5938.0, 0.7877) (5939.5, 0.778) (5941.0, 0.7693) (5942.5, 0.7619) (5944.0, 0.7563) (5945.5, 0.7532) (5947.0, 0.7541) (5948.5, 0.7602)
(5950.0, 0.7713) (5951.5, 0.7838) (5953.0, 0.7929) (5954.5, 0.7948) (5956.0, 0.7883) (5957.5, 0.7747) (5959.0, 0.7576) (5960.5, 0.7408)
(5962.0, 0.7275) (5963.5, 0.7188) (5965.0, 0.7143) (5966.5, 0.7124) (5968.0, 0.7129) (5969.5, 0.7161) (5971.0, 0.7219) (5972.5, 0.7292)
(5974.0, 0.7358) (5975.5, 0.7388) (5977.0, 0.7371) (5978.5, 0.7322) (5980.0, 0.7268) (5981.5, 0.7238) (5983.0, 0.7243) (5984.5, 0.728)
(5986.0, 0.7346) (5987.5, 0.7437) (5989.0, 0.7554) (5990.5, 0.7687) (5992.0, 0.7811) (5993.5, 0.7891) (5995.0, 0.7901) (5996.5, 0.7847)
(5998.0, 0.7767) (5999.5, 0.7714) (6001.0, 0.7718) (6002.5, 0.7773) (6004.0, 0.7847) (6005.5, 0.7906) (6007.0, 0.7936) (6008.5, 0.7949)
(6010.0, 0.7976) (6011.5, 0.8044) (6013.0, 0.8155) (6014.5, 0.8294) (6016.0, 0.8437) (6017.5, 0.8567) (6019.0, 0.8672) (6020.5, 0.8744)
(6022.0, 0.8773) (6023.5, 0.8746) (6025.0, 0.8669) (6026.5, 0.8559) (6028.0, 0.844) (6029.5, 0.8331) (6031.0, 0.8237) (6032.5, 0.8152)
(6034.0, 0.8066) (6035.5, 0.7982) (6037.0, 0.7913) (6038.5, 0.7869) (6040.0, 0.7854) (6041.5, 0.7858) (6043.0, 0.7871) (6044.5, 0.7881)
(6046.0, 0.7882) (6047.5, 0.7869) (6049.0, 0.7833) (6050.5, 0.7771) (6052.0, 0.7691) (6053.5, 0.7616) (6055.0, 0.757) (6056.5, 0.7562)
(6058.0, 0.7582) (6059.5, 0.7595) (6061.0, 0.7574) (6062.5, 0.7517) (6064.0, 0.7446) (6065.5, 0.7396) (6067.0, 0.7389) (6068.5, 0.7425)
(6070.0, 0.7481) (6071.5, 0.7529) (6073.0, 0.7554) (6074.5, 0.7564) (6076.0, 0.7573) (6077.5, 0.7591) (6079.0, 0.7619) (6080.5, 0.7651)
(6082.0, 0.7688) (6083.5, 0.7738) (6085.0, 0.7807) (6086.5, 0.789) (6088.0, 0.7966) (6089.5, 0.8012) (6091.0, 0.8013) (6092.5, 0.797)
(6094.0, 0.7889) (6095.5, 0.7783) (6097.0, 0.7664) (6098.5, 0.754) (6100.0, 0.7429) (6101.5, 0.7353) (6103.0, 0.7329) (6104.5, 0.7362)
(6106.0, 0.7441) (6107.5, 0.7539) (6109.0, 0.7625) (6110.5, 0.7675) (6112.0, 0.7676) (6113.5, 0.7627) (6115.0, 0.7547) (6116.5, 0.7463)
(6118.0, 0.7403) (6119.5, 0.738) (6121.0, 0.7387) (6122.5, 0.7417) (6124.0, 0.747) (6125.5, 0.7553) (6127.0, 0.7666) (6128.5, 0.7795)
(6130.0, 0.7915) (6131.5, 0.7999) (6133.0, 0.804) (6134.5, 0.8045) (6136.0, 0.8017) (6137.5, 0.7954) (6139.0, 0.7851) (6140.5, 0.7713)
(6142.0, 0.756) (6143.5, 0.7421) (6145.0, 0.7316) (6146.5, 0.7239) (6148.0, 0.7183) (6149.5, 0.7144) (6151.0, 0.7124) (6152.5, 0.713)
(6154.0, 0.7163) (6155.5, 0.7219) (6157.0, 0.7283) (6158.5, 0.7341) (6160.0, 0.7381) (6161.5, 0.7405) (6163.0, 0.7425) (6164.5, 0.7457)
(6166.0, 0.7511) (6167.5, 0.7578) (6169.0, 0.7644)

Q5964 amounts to 0.4 angstroms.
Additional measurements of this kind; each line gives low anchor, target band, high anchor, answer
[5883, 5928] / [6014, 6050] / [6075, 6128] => -3.2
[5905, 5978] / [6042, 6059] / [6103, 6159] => -0.5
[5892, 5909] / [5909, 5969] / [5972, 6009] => -0.5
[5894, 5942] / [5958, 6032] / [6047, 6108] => -2.2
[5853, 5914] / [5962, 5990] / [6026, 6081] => 1.4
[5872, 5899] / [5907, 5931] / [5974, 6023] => 1.1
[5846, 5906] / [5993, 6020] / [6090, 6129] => -1.6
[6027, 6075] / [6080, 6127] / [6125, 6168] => 0.1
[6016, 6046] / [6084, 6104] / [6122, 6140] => 0.6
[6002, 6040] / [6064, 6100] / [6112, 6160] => 0.8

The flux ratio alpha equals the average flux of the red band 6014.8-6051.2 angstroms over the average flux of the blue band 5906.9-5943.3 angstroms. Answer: 1.1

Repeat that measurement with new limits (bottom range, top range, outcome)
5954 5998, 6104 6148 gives 1.02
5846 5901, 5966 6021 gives 1.02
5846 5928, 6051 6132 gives 1.01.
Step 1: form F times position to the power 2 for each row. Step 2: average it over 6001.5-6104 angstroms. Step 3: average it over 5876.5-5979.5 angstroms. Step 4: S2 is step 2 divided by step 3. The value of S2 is 1.09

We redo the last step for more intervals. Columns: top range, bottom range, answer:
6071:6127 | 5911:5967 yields 1.06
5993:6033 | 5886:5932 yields 1.14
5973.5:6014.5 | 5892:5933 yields 1.06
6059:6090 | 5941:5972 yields 1.05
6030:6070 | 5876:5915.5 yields 1.09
